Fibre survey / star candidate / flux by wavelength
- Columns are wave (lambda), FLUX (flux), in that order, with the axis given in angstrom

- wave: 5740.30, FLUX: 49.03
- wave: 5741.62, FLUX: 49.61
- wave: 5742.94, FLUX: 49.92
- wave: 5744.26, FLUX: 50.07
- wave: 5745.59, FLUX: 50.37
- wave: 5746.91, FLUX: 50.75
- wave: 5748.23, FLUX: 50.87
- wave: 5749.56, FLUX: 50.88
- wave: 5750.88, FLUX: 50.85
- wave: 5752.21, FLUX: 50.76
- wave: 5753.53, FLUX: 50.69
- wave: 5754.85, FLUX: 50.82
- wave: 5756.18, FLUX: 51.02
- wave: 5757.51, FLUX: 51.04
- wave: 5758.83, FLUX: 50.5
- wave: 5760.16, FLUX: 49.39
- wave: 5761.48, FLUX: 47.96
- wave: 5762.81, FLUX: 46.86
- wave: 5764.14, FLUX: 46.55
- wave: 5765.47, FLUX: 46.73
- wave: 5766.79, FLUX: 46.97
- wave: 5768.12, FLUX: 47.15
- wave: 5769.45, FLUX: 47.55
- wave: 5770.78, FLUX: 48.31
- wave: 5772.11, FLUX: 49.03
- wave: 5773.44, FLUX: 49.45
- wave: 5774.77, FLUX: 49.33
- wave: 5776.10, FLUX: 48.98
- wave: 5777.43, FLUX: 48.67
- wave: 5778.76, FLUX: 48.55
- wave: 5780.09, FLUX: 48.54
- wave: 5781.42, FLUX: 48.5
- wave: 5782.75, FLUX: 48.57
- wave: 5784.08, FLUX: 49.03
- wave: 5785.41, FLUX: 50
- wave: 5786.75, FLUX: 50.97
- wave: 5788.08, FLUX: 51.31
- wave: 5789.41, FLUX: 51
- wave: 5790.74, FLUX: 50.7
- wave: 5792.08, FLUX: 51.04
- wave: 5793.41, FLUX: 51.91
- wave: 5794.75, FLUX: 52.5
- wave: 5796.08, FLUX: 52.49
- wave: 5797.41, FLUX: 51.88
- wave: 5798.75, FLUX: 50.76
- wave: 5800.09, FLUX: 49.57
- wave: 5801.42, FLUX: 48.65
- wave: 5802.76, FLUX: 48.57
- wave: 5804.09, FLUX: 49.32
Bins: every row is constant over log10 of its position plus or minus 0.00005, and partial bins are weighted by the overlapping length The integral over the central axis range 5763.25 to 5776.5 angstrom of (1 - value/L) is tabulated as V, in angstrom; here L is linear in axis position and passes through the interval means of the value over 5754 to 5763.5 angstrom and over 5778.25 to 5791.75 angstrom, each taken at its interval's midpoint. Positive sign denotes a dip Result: 0.46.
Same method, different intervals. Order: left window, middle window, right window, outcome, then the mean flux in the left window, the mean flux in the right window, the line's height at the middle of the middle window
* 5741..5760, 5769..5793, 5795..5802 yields 0.6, 50.5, 50.8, 50.7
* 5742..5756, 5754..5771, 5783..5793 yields 0.7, 50.6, 50.5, 50.6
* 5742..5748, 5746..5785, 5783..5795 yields 1.1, 50.3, 50.8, 50.5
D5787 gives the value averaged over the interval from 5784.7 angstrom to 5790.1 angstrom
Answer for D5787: 50.8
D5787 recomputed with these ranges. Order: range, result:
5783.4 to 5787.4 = 49.9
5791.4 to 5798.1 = 51.9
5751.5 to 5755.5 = 50.8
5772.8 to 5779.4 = 49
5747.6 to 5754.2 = 50.8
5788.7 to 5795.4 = 51.4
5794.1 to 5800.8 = 51.5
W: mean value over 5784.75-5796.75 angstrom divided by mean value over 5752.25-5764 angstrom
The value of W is 1.03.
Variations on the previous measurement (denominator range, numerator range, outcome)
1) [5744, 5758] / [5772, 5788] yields 0.97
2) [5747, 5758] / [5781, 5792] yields 0.99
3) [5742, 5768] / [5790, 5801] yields 1.03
